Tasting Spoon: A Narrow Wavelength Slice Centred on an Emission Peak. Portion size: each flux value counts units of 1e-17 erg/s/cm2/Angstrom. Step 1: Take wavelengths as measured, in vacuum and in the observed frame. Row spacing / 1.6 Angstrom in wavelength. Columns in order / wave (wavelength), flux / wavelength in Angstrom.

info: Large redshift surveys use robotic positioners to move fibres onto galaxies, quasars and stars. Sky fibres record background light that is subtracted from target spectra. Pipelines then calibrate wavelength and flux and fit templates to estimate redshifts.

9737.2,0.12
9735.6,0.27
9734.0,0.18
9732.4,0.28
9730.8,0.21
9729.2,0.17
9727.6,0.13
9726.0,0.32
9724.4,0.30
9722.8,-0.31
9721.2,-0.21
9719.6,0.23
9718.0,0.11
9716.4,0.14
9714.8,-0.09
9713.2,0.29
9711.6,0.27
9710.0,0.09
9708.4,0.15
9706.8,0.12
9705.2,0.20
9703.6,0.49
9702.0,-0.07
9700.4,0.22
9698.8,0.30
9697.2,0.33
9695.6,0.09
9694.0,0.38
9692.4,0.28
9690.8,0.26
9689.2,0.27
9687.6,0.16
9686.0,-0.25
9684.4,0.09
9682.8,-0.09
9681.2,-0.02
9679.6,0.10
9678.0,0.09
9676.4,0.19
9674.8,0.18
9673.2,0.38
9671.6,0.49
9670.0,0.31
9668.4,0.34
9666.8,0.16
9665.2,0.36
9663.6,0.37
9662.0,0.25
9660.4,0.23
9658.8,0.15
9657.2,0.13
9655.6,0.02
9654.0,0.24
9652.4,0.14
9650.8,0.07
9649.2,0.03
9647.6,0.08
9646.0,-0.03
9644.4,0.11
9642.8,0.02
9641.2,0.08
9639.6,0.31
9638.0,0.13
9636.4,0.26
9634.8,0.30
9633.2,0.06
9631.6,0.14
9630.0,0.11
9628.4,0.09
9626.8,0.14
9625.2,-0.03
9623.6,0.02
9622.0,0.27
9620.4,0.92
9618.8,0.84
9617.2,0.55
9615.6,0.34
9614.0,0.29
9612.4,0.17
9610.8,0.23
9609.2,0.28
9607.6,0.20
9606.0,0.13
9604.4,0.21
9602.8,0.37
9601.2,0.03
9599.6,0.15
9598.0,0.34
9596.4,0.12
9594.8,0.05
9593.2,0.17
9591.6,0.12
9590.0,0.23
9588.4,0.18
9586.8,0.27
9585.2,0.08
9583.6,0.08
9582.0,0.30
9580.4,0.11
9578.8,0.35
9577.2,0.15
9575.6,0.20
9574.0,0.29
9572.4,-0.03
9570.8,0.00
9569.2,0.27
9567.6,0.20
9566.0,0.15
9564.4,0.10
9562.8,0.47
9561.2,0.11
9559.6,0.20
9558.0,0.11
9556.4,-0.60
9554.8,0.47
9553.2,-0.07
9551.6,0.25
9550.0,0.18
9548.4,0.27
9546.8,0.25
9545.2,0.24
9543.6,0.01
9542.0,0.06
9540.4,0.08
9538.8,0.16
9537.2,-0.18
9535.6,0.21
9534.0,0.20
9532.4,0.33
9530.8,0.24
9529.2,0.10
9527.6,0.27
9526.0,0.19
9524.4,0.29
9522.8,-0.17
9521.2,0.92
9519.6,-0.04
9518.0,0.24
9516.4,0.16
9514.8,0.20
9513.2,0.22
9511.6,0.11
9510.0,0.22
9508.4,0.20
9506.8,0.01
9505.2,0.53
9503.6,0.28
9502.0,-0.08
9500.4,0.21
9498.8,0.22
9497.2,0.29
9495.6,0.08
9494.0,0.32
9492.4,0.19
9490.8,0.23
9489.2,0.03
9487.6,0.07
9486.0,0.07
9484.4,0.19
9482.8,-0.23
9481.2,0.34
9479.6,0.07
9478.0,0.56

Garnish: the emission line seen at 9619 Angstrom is [O III]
